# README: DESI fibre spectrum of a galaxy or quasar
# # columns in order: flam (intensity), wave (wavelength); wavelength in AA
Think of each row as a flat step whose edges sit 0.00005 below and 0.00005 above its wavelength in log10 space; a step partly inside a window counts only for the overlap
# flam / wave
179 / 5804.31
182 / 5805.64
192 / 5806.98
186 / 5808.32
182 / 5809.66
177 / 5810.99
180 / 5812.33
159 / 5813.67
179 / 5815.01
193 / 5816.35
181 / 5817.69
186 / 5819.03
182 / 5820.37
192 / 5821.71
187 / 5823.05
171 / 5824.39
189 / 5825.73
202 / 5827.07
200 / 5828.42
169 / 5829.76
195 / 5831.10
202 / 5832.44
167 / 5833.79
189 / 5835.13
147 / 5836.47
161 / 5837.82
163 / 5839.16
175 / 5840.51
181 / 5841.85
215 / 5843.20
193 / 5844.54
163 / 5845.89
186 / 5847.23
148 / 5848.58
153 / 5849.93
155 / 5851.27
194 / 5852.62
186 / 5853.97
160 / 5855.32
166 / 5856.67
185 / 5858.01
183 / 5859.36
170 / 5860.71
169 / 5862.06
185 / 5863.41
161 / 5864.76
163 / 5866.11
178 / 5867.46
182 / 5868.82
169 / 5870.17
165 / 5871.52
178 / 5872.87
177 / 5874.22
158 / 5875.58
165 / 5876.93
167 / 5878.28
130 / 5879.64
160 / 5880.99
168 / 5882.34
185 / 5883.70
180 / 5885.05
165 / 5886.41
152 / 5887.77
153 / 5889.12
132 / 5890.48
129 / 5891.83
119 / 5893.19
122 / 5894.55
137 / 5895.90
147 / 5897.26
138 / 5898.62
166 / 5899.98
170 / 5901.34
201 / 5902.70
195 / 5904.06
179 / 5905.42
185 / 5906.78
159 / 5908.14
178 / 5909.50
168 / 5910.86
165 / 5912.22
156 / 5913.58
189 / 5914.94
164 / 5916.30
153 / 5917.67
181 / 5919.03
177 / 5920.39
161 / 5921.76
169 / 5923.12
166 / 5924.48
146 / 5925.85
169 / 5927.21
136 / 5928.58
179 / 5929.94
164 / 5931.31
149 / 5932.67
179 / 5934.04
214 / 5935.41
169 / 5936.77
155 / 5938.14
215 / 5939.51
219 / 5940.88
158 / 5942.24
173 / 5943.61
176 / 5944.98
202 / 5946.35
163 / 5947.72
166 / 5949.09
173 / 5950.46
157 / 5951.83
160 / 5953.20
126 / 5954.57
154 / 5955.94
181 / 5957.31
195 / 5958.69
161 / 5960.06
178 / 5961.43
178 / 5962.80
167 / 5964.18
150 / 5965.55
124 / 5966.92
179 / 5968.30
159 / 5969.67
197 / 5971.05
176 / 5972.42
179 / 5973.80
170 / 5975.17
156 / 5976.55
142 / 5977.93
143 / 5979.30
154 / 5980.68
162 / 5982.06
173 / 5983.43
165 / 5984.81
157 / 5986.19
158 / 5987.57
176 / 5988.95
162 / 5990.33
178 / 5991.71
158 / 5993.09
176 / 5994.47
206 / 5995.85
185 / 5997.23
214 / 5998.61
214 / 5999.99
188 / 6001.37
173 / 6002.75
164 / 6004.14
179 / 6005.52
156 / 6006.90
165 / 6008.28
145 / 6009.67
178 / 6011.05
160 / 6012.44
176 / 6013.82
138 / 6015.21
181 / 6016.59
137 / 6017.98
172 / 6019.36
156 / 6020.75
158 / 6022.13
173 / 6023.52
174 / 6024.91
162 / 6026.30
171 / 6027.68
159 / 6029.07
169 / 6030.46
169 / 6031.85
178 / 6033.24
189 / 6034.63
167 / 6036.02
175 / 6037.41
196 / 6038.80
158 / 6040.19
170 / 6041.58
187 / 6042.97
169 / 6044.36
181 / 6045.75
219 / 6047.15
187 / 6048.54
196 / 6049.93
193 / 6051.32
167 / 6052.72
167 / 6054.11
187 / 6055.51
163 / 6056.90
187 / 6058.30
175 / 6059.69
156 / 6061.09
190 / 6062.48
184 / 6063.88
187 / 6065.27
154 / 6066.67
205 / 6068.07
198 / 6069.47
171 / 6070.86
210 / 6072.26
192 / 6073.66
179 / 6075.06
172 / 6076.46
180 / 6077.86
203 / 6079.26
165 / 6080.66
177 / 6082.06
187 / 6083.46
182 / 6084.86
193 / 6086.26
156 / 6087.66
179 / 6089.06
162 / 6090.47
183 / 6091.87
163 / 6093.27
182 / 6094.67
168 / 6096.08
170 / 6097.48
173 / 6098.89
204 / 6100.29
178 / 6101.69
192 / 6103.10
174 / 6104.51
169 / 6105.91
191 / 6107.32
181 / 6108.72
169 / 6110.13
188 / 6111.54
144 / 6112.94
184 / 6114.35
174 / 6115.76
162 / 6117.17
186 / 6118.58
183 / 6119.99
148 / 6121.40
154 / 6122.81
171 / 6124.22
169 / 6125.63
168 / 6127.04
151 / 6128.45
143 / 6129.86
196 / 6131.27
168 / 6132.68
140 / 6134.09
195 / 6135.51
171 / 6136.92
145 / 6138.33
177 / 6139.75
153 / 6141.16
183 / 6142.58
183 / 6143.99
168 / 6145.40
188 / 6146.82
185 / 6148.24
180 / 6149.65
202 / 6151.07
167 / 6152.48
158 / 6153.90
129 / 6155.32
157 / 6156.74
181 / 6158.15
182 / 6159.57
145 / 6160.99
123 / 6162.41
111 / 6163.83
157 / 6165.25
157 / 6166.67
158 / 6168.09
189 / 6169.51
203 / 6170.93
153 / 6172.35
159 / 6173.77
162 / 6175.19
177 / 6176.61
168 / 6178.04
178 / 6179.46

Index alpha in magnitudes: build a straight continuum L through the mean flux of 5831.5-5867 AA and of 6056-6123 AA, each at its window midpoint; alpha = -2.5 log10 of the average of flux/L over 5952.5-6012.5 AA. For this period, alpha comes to 0.047 mag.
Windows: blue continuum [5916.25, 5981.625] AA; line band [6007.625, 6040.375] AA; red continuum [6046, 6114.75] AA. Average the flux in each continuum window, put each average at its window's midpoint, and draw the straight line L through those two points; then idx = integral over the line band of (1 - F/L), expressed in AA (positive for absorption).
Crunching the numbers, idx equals 1.49 AA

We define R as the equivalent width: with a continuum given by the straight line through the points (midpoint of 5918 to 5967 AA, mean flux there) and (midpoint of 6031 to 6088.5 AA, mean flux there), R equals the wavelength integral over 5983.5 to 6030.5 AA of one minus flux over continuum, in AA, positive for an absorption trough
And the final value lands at 1.52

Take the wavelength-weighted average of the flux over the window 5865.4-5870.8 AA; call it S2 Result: 173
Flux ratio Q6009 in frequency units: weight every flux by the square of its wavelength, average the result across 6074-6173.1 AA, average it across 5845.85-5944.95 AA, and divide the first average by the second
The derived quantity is 1.10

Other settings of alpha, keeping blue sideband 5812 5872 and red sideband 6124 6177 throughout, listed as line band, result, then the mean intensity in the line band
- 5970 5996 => 0.03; 167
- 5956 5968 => 0.04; 166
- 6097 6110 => -0.08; 181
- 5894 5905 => 0.10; 160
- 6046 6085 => -0.09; 183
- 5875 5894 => 0.14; 154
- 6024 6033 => 0.02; 168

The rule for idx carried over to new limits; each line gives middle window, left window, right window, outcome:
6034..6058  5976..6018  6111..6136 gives -1.8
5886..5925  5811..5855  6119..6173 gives 3.3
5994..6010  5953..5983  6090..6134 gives -1.5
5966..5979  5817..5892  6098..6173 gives 0.6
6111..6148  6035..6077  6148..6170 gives -0.6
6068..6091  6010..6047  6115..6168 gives -2.0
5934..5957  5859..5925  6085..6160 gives -1.1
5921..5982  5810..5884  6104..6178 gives 1.7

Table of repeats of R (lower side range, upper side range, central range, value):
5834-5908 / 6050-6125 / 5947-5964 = 0.5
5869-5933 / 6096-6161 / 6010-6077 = -3.0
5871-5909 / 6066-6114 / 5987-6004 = -1.2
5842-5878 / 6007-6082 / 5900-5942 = 0.2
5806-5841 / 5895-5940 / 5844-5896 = 3.2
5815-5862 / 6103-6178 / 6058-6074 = -1.3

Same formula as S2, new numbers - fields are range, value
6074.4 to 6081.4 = 180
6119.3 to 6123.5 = 162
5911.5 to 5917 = 168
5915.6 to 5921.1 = 169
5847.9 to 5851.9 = 152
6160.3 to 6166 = 134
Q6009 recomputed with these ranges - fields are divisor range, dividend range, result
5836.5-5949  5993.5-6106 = 1.11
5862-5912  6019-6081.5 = 1.16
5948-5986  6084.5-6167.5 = 1.09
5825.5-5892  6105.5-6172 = 1.07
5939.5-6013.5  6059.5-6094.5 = 1.09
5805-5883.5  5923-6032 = 1.00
